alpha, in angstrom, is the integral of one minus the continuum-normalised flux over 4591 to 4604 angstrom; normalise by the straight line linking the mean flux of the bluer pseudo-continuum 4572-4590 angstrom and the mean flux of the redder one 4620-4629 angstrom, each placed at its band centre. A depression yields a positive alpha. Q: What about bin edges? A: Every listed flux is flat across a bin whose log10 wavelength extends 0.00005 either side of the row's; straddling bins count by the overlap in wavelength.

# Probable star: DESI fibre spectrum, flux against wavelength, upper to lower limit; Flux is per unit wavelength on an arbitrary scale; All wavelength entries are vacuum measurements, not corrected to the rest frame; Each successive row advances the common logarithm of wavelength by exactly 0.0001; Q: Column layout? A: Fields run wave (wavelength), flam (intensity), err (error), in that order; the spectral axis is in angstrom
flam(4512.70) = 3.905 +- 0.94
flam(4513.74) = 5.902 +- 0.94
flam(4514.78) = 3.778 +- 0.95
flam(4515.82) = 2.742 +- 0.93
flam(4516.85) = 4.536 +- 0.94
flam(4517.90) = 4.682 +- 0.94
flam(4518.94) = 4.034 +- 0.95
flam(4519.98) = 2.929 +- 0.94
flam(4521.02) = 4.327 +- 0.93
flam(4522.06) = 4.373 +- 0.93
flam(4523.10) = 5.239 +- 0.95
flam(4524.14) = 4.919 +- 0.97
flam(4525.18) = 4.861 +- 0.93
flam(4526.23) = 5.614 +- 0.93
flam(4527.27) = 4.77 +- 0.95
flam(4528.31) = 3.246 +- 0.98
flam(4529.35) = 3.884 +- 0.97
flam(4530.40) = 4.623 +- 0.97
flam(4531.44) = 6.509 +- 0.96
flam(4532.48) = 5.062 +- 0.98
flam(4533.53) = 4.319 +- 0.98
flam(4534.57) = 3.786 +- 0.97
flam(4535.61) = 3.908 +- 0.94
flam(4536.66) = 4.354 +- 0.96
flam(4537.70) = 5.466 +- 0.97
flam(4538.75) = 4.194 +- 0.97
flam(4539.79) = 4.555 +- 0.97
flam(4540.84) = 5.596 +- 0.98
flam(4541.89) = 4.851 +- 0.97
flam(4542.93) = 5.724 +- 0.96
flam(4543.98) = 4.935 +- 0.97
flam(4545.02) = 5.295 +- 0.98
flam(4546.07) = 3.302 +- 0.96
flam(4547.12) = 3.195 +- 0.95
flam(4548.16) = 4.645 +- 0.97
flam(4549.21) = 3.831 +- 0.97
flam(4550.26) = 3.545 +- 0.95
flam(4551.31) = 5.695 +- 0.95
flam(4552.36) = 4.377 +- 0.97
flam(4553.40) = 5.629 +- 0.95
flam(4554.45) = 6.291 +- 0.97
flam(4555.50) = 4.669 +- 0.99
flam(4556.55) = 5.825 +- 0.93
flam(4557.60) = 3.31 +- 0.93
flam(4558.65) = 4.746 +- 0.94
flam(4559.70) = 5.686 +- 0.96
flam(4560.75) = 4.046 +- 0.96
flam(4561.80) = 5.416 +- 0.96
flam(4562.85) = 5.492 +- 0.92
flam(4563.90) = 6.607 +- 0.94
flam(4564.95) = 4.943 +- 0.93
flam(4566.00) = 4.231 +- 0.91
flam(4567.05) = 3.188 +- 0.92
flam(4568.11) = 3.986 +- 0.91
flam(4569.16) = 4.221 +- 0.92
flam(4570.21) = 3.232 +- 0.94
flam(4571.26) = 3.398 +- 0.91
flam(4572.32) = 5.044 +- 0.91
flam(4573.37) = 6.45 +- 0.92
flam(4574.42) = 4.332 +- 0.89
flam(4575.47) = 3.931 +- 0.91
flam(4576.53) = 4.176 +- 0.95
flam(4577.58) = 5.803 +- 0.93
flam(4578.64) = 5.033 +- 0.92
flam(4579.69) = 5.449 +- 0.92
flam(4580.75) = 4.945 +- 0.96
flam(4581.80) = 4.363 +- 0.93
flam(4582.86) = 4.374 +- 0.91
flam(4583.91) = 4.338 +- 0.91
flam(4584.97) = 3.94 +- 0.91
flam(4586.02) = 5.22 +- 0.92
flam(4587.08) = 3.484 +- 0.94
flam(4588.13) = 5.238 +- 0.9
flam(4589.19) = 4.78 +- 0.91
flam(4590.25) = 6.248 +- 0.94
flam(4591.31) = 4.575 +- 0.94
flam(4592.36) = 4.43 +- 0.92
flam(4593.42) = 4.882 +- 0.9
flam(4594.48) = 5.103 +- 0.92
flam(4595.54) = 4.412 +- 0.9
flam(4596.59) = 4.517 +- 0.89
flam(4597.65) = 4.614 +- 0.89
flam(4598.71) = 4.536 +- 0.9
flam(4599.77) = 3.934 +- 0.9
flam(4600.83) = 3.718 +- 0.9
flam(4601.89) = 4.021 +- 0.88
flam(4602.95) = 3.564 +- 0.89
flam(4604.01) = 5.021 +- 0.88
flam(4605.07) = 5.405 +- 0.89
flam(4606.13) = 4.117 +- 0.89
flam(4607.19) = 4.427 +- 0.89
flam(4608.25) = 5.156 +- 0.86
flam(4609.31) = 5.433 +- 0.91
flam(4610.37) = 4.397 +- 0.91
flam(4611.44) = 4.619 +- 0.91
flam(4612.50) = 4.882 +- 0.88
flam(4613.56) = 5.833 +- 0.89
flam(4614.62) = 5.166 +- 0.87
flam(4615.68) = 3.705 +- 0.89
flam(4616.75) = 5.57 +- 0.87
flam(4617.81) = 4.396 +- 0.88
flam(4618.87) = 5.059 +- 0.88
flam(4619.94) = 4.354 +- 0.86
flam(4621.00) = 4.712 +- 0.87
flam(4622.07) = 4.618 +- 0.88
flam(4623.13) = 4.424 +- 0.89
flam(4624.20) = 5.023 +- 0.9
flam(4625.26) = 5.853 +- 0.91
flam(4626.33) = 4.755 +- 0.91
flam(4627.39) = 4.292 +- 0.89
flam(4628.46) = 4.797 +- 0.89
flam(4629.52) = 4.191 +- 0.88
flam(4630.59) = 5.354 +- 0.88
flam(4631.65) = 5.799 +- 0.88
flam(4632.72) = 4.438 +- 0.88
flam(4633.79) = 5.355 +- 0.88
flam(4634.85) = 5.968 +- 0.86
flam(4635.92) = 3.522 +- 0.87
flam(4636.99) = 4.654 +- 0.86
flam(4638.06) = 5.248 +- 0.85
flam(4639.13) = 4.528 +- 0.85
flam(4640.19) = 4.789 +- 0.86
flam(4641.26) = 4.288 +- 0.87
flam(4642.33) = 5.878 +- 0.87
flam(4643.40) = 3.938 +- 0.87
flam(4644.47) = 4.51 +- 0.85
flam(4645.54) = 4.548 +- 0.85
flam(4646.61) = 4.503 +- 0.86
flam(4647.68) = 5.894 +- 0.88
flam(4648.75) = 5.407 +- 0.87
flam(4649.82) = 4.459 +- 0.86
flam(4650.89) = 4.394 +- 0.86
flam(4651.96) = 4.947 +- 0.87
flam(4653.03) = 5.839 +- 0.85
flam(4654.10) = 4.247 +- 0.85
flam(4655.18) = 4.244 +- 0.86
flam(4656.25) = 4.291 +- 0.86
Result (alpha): 1.1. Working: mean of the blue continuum 4.78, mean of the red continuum 4.79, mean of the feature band 4.38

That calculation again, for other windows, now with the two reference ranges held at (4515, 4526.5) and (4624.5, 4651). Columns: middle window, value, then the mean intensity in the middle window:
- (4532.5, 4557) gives -1.4 angstrom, 4.7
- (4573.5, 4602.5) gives 0.1 angstrom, 4.63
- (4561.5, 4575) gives -0.3 angstrom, 4.64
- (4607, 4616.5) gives -0.3 angstrom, 4.88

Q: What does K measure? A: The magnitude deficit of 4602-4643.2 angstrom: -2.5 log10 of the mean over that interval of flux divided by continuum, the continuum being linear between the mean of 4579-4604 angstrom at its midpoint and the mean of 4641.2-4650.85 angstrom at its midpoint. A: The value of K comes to -0.02 mag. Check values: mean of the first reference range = 4.56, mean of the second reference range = 4.83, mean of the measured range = 4.82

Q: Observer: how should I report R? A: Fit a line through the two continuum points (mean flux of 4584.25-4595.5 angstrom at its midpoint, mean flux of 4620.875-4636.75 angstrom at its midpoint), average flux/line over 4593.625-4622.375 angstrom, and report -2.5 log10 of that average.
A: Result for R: 0.040 mag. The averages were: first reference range 4.76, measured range 4.64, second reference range 4.87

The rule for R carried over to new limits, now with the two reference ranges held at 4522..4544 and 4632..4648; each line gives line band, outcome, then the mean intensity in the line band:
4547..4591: 0.02 mag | 4.71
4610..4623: 0.01 mag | 4.77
